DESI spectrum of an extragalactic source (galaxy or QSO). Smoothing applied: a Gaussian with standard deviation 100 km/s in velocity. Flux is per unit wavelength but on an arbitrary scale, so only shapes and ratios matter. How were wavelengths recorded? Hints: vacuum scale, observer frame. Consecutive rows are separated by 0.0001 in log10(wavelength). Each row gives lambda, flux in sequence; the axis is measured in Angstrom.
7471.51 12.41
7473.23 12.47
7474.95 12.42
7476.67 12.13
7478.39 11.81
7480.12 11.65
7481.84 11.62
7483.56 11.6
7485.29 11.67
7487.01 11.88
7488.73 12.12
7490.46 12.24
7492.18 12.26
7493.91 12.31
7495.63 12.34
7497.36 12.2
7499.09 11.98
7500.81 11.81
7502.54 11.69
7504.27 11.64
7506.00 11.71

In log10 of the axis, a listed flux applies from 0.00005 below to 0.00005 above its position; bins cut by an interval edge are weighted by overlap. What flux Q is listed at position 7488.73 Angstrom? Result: 12.12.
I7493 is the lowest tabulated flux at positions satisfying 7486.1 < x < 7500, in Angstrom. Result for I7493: 11.88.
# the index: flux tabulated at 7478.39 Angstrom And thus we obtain 11.81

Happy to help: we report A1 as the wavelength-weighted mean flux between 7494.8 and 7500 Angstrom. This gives 12.2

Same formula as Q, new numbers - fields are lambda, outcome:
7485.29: 11.67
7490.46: 12.24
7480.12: 11.65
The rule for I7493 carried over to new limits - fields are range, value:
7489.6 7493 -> 12.24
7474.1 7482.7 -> 11.62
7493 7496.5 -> 12.31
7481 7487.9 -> 11.6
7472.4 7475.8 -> 12.42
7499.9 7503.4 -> 11.69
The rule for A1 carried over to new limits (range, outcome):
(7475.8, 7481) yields 11.9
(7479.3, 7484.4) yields 11.6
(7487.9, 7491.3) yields 12.2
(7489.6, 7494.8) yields 12.3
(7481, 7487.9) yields 11.7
